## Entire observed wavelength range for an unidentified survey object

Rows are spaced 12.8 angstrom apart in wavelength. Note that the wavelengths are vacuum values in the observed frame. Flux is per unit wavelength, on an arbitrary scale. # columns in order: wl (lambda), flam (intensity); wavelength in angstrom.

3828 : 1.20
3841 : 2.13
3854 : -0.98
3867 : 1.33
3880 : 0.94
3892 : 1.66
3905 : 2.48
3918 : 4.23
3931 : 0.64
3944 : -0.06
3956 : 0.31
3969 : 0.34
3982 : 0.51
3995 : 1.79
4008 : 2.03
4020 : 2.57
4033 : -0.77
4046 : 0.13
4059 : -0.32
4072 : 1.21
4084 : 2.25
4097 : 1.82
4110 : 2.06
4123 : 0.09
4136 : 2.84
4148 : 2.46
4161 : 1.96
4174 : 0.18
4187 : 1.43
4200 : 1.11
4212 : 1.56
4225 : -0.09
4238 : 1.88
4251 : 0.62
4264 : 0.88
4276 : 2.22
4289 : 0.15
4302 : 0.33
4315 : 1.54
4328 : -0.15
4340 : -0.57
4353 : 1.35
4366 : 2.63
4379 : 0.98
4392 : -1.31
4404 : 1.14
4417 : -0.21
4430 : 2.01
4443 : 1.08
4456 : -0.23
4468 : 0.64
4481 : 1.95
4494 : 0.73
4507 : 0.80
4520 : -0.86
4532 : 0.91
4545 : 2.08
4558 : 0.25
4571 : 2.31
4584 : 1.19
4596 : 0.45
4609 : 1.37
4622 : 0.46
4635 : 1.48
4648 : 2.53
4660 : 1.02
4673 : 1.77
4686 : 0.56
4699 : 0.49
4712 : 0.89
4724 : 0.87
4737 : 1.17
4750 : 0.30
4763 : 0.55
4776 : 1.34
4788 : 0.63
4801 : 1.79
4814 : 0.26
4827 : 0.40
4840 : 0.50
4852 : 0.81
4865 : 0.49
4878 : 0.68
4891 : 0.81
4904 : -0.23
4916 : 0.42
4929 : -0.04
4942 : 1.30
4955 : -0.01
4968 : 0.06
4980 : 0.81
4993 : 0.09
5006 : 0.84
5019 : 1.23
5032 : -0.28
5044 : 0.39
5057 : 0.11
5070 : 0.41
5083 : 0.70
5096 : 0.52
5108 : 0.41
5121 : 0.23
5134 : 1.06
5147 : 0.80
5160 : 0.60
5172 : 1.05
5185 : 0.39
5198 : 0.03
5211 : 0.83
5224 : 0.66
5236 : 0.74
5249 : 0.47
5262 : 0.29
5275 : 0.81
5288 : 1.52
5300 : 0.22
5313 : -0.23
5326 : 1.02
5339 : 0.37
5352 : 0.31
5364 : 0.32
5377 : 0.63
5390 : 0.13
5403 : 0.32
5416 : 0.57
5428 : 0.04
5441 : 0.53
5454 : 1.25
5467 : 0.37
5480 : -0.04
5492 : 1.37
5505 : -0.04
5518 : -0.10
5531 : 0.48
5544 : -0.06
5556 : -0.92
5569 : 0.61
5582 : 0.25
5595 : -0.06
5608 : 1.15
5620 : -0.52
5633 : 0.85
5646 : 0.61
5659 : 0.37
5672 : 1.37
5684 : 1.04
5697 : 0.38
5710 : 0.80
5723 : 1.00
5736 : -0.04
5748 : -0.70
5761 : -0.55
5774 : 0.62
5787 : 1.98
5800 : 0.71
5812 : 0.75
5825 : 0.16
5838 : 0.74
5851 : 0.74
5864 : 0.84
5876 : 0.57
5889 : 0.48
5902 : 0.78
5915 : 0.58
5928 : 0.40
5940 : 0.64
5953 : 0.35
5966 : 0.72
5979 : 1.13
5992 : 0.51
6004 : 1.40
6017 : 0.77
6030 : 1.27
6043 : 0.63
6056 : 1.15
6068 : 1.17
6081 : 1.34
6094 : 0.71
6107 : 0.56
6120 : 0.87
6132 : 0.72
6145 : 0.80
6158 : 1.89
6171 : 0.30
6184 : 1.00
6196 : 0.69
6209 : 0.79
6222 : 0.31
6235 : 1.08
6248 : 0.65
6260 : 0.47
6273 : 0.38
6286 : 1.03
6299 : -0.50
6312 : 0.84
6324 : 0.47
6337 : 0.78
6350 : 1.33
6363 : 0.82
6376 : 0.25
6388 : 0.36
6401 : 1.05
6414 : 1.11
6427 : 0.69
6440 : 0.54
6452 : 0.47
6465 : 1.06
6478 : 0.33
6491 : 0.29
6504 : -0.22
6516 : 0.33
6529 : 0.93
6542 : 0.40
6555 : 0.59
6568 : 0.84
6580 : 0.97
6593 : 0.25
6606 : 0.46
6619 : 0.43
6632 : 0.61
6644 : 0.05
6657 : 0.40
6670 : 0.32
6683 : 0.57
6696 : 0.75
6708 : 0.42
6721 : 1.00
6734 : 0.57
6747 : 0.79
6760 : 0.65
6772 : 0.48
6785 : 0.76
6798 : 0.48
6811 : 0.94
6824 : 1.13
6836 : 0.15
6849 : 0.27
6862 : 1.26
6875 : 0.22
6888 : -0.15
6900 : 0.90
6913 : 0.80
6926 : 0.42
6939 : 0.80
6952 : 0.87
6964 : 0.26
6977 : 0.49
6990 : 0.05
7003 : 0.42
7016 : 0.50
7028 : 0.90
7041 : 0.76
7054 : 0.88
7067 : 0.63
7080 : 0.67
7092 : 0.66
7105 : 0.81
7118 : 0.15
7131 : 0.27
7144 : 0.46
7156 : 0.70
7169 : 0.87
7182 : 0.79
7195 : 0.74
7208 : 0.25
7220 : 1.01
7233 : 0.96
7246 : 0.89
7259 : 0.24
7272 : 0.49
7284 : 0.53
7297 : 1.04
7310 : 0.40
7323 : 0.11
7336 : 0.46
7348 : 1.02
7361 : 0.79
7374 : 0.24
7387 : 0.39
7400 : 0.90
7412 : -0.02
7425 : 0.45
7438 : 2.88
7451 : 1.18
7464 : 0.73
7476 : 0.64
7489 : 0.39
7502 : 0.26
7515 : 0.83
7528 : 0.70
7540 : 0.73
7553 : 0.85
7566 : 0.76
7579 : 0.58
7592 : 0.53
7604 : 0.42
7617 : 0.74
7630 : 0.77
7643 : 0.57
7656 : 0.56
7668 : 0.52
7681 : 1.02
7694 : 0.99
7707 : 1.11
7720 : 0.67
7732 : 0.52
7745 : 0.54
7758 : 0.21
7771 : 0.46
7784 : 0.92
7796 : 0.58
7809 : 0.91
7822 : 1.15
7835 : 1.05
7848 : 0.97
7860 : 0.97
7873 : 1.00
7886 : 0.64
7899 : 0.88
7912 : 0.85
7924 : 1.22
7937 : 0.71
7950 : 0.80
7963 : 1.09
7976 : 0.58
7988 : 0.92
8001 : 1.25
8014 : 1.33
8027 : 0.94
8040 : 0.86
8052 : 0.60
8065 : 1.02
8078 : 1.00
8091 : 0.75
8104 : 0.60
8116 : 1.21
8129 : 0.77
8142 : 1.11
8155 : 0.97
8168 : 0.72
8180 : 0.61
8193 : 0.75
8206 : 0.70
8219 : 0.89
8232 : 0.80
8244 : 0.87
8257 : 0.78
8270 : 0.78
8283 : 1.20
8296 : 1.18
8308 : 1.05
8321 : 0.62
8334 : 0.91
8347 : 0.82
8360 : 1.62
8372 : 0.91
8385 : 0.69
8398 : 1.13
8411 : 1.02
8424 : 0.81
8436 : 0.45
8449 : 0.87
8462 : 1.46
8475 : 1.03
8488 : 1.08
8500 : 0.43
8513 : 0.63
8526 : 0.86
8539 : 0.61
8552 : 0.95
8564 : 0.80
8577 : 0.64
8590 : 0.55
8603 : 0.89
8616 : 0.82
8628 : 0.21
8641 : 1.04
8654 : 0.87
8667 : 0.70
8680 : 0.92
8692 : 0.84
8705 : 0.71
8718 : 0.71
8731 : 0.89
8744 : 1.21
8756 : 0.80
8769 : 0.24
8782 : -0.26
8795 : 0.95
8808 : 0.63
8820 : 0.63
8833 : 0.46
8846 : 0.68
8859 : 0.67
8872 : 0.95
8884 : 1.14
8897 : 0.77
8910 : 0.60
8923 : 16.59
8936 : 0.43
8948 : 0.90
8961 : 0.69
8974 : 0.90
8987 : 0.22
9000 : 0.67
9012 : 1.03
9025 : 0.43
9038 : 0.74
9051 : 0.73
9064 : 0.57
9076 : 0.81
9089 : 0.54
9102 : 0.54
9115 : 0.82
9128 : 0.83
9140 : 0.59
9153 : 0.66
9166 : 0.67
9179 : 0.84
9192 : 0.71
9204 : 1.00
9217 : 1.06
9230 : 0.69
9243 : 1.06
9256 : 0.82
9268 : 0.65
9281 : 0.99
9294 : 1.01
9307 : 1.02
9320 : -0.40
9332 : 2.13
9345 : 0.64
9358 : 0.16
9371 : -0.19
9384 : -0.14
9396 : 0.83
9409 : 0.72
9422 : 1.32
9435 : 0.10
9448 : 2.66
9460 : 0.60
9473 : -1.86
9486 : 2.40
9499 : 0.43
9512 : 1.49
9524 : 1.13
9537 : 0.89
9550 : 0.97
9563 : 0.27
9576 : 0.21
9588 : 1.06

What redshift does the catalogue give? 0.996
